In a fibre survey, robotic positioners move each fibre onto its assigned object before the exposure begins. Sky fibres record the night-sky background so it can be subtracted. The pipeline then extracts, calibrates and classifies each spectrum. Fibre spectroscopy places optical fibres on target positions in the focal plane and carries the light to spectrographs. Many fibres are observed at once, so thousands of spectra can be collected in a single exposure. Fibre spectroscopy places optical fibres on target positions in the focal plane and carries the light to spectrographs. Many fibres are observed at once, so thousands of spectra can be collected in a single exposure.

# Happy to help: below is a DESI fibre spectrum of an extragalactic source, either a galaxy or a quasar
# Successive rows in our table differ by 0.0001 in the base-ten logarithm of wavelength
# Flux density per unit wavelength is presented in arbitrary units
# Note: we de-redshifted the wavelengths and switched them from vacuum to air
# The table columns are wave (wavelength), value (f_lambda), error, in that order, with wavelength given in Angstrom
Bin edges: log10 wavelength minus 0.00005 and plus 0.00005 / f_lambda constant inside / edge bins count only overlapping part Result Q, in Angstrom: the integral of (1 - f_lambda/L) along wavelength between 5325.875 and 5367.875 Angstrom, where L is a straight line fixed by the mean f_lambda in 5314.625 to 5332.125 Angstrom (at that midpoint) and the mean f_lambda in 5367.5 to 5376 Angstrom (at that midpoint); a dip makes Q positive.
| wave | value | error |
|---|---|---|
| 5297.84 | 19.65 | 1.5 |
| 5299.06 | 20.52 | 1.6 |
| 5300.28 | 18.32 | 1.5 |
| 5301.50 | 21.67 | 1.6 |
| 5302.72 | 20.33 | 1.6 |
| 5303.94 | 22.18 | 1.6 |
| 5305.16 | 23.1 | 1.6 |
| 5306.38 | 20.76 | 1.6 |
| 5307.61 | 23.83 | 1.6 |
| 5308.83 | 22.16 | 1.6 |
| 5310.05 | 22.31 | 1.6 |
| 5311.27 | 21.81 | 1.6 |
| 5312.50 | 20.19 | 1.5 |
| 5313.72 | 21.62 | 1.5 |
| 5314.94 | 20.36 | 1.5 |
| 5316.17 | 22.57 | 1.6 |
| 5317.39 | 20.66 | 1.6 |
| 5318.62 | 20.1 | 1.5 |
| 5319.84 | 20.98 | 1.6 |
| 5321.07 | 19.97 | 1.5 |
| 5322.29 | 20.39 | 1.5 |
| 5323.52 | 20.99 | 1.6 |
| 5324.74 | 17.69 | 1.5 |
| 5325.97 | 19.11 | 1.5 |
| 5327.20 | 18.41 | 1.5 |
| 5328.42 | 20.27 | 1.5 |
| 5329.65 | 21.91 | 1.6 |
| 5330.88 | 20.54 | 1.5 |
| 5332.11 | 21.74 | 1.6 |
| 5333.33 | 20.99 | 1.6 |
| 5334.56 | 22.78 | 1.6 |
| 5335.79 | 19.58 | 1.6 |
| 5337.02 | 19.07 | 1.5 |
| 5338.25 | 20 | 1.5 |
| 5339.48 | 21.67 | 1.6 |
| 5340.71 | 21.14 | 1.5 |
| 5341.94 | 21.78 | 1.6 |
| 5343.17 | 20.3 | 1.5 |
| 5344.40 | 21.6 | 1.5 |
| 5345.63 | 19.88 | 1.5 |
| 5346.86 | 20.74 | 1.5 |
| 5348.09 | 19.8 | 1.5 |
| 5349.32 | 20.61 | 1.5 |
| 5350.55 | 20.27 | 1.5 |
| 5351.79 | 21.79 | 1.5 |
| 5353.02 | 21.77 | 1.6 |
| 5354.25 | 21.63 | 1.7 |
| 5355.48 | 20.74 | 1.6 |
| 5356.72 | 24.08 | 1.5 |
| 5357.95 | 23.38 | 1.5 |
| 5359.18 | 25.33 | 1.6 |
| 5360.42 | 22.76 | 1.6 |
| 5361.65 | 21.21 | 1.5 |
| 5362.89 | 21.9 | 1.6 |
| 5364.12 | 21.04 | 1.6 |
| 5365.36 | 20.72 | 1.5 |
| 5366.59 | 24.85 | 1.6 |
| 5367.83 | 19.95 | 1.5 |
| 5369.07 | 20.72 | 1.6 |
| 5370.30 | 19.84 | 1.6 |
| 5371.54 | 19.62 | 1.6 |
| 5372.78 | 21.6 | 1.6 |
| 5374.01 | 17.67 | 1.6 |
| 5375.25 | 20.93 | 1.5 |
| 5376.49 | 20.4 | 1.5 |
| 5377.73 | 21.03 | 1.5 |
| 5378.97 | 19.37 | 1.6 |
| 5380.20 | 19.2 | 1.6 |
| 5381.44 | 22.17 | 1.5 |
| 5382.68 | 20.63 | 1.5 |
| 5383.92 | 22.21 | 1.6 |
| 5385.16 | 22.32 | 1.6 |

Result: -2.28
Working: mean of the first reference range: 20.3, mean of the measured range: 21.3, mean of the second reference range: 20.1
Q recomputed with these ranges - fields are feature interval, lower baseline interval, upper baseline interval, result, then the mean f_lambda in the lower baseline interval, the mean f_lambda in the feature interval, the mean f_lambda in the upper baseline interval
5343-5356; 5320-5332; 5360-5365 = 0.1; 20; 20.9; 21.6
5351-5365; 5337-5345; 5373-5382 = -1.2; 20.9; 22.3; 20.2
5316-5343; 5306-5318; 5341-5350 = 0.8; 21.6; 20.5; 20.7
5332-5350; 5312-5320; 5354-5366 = 0.8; 20.9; 20.8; 22.3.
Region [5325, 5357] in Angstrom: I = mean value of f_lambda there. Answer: 20.8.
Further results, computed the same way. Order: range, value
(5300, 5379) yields 21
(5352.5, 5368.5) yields 22.3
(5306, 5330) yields 20.8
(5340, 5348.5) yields 20.8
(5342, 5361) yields 21.7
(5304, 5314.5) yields 22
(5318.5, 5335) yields 20.4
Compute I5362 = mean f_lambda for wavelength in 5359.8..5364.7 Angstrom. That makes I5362 21.7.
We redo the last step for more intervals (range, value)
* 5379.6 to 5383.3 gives 20.7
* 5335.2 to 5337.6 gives 19.3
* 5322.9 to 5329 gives 19.3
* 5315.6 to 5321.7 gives 20.9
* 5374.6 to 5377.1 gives 20.6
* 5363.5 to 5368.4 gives 21.7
